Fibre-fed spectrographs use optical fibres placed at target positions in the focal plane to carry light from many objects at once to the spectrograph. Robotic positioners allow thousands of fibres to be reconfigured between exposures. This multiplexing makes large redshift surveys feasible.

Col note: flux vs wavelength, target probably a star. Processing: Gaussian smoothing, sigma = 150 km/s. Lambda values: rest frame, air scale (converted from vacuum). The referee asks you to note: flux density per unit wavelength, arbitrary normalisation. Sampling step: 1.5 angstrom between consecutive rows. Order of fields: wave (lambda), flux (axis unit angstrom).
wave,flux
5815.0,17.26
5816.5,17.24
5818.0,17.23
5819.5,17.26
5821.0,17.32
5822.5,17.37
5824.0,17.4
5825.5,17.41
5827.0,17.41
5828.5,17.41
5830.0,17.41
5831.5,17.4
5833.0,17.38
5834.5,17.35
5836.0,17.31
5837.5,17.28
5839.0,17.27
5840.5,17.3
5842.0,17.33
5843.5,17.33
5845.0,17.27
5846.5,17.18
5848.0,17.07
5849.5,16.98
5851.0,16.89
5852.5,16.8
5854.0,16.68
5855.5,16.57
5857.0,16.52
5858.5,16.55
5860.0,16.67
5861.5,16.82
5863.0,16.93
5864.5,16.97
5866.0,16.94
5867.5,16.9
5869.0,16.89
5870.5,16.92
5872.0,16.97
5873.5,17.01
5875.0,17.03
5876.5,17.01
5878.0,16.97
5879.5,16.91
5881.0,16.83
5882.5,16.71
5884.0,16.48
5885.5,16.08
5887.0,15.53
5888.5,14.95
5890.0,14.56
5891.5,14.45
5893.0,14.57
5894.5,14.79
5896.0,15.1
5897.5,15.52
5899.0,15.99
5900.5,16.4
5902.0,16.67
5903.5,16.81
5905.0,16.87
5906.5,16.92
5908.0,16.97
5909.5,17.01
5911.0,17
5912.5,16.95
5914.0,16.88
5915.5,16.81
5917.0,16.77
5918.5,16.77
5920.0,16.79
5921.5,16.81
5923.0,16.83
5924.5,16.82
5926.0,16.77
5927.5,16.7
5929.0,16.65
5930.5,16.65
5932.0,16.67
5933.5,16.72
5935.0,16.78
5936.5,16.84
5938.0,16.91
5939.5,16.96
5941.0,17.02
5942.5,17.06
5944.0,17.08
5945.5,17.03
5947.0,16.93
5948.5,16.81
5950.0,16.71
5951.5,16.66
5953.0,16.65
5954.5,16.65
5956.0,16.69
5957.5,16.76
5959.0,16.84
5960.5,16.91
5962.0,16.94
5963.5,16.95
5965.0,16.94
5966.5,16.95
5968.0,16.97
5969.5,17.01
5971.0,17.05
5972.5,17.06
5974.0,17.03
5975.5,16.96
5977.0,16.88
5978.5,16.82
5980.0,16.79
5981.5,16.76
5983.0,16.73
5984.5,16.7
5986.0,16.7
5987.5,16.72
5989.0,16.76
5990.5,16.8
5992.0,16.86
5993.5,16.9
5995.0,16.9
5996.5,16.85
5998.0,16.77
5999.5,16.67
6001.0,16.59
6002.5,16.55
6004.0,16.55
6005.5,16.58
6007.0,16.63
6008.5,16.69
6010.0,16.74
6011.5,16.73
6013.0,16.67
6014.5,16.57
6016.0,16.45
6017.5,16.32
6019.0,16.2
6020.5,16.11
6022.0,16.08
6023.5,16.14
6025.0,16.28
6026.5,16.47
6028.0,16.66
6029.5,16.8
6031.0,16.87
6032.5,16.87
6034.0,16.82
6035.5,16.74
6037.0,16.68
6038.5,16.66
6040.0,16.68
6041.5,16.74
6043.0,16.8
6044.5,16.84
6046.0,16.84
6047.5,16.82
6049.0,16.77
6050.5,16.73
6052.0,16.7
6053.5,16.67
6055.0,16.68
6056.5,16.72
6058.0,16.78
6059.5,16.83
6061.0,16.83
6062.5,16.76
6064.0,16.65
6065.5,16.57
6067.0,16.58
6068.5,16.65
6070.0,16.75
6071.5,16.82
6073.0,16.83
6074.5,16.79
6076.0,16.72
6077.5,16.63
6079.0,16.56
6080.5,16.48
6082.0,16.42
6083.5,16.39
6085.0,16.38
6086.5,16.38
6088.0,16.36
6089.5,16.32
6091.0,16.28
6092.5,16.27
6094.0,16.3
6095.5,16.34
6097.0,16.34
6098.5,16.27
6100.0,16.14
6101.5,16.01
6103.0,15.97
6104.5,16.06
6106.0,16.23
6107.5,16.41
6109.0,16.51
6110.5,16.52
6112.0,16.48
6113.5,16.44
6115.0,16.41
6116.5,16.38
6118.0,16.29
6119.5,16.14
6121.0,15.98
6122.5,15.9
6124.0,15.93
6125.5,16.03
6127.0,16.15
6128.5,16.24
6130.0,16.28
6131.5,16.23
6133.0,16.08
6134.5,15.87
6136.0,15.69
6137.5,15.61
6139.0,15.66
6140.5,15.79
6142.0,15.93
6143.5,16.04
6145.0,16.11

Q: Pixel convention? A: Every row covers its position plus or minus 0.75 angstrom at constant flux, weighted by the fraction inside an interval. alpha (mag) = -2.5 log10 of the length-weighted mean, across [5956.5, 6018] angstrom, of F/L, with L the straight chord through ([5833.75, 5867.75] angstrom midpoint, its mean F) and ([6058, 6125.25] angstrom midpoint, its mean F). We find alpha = -0.01 mag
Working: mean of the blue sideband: 17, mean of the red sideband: 16.4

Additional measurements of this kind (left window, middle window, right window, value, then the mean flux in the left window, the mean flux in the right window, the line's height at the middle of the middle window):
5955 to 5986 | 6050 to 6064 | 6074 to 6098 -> -0.01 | 16.9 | 16.4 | 16.5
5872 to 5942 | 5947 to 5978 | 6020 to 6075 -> -0.02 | 16.5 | 16.7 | 16.6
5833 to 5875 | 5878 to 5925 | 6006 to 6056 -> 0.04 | 17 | 16.6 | 16.9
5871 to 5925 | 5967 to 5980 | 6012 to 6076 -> -0.03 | 16.4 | 16.6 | 16.5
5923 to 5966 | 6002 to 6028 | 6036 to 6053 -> 0.02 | 16.8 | 16.7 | 16.8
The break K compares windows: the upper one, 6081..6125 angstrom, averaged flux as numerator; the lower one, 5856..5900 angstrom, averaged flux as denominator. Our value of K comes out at 1.00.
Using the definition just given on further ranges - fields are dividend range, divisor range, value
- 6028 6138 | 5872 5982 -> 0.99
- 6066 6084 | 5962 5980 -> 0.98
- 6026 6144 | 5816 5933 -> 0.98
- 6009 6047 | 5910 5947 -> 0.98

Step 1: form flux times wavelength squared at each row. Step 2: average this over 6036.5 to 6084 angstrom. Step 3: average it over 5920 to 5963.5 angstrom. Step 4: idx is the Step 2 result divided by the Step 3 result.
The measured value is 1.0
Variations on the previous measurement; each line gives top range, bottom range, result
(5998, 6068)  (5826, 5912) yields 1.05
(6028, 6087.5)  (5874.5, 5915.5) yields 1.09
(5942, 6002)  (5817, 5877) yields 1.03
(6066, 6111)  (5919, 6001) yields 1.02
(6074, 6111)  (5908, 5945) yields 1.03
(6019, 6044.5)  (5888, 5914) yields 1.08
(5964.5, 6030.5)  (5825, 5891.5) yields 1.04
